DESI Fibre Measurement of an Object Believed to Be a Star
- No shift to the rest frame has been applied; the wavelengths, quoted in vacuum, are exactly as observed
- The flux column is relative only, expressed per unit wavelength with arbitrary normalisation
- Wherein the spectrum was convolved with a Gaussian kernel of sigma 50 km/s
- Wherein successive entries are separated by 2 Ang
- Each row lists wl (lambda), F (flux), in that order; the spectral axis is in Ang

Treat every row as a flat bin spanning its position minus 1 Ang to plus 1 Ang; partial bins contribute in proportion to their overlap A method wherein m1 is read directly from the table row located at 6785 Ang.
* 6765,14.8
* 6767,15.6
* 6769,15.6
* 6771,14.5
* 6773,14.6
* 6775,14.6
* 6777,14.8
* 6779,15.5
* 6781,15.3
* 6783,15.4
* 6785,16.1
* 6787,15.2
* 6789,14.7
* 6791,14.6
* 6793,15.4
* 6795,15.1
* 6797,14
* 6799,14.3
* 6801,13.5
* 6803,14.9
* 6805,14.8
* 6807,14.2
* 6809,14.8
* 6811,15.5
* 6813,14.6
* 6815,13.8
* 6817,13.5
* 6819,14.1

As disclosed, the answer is 16.1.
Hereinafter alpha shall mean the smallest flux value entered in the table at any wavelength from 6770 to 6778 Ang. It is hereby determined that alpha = 14.5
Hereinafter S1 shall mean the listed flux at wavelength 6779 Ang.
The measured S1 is 15.5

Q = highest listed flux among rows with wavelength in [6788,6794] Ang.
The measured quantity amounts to 15.4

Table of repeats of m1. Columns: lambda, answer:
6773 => 14.6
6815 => 13.8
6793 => 15.4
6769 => 15.6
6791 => 14.6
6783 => 15.4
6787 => 15.2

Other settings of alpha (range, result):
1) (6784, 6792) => 14.6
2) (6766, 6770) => 15.6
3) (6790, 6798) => 14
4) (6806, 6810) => 14.2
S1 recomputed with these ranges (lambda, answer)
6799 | 14.3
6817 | 13.5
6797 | 14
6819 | 14.1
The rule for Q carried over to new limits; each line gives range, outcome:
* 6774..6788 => 16.1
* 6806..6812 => 15.5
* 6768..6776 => 15.6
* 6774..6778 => 14.8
